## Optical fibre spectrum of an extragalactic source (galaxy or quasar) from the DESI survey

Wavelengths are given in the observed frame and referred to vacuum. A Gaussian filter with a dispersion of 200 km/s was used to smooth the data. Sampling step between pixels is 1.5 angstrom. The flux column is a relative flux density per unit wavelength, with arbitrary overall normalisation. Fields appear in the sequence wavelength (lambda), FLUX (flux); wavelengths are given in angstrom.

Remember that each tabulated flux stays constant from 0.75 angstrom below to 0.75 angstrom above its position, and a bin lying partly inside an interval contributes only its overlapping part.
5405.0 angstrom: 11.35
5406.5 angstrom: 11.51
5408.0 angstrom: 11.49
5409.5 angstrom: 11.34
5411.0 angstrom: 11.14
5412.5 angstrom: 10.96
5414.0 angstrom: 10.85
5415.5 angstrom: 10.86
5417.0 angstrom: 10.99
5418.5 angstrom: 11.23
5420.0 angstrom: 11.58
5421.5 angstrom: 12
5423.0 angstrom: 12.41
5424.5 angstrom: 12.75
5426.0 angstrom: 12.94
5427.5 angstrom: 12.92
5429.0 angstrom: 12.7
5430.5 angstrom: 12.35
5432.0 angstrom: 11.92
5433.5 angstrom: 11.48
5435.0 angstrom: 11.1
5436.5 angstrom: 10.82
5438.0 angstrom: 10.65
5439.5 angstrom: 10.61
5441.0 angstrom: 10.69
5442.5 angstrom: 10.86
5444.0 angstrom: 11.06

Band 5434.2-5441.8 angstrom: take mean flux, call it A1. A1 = 10.8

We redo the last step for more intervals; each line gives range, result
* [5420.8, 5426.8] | 12.5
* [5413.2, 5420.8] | 11.1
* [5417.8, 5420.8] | 11.4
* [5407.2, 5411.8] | 11.3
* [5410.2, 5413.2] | 11.1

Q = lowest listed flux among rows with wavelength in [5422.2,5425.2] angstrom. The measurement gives 12.41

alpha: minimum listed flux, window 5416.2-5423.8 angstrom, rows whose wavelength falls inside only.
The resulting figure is 10.99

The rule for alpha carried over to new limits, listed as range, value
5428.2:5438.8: 10.65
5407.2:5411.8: 11.14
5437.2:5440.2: 10.61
